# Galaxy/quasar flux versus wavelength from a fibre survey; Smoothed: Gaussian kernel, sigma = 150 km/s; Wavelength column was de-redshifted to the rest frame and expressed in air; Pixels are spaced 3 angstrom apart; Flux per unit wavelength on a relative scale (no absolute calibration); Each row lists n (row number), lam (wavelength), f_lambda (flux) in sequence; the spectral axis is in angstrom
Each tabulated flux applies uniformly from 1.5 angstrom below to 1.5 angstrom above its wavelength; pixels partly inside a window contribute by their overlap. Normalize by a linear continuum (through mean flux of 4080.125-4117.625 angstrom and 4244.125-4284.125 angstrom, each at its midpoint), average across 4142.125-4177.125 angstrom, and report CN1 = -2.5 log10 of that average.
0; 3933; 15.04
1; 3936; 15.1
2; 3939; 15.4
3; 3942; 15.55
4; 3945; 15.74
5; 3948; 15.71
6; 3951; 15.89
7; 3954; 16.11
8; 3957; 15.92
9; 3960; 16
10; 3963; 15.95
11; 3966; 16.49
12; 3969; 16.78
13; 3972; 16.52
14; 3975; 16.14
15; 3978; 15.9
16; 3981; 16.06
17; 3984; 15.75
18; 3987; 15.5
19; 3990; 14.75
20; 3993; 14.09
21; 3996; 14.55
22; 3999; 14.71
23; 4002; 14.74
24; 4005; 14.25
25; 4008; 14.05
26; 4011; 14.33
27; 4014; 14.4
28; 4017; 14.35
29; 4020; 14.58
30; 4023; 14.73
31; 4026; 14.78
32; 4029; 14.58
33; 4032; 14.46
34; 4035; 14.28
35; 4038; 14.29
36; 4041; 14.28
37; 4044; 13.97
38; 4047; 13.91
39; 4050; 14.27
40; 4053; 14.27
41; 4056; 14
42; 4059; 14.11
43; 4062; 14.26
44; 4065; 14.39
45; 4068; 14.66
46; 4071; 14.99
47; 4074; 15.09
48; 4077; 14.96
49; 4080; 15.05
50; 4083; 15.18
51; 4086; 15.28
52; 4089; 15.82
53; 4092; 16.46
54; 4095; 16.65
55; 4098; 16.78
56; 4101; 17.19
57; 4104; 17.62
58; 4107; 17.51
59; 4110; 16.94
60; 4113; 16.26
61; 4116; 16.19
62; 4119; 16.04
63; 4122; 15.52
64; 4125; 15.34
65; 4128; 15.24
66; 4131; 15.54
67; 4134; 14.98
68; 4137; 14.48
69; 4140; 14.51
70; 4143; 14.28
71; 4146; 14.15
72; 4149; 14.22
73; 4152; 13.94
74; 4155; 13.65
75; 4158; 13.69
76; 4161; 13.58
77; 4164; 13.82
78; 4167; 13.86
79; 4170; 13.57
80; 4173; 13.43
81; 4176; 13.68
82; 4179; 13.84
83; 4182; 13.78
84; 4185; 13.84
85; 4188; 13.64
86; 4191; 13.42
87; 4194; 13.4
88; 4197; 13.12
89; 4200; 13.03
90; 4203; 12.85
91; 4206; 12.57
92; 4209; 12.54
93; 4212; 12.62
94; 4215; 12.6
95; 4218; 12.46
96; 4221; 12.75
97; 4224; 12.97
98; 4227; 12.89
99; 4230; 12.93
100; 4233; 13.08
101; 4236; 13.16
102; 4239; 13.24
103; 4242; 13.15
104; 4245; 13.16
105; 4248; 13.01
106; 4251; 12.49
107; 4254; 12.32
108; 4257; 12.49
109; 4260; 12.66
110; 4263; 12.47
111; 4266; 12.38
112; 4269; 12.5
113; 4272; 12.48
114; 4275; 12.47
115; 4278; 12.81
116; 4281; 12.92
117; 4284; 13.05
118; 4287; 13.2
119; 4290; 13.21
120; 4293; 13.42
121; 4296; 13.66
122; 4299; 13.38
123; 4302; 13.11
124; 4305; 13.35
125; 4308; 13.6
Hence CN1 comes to 0.092 mag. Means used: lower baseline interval 16.4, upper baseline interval 12.6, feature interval 13.8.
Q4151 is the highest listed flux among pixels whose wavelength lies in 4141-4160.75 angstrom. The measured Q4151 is 14.28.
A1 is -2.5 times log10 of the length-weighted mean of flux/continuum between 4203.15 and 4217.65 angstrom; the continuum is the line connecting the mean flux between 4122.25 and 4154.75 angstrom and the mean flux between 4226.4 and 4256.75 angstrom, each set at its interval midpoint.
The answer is 0.07 mag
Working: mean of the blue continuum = 14.7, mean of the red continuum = 12.9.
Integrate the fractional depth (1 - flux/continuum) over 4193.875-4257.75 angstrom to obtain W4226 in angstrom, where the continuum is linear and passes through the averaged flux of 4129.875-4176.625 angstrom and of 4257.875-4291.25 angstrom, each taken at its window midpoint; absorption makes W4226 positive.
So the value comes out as 2.0 angstrom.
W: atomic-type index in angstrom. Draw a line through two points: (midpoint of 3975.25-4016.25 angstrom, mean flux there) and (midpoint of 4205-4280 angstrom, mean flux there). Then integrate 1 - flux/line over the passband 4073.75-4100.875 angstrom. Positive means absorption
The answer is -3.3 angstrom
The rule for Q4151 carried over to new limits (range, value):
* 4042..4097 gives 16.65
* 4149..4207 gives 14.22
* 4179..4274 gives 13.84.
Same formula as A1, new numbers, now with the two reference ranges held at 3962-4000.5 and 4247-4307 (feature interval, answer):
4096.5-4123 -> -0.158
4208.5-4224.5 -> 0.066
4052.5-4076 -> 0.027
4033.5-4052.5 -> 0.065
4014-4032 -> 0.048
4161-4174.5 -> 0.018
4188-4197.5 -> 0.022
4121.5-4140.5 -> -0.064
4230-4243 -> 0.010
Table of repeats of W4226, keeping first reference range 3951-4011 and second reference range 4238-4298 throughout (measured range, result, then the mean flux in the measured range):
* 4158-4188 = 0.03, 13.7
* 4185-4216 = 1.03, 13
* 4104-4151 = -4.41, 15.5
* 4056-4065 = 0.34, 14.2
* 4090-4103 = -2.12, 16.8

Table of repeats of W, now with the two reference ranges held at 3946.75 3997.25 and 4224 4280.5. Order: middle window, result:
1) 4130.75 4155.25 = -0.8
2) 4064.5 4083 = -0.3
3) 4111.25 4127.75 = -1.9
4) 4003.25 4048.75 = 2.5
